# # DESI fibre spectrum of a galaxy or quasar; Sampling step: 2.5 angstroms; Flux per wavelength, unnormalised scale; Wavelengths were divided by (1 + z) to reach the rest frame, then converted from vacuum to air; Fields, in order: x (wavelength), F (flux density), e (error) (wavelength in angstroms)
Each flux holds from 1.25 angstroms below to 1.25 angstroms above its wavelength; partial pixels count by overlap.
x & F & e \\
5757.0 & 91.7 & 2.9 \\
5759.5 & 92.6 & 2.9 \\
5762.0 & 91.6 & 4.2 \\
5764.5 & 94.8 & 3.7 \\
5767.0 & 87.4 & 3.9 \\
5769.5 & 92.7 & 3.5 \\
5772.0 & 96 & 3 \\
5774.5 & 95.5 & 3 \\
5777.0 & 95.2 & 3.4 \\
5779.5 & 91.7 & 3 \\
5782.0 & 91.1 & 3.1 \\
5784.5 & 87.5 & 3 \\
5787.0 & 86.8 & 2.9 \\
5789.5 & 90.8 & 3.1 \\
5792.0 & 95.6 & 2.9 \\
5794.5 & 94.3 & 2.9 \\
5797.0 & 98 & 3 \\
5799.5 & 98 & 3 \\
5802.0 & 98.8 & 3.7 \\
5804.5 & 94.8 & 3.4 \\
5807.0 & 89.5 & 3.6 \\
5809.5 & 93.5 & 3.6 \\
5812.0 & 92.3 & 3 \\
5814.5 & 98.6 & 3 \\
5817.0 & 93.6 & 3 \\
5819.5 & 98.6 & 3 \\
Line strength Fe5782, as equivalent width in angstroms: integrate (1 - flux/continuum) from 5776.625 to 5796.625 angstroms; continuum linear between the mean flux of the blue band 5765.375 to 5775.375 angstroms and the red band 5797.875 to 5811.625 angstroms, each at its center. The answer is 0.4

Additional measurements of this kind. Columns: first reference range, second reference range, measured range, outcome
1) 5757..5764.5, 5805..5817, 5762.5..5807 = -0.2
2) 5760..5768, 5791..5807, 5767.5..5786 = 0.1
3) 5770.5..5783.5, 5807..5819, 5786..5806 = -0.1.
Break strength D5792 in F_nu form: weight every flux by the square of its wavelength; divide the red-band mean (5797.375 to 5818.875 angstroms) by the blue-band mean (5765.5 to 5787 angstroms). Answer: 1.05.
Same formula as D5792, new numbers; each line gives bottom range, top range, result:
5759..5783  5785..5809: 1.02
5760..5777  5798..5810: 1.03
